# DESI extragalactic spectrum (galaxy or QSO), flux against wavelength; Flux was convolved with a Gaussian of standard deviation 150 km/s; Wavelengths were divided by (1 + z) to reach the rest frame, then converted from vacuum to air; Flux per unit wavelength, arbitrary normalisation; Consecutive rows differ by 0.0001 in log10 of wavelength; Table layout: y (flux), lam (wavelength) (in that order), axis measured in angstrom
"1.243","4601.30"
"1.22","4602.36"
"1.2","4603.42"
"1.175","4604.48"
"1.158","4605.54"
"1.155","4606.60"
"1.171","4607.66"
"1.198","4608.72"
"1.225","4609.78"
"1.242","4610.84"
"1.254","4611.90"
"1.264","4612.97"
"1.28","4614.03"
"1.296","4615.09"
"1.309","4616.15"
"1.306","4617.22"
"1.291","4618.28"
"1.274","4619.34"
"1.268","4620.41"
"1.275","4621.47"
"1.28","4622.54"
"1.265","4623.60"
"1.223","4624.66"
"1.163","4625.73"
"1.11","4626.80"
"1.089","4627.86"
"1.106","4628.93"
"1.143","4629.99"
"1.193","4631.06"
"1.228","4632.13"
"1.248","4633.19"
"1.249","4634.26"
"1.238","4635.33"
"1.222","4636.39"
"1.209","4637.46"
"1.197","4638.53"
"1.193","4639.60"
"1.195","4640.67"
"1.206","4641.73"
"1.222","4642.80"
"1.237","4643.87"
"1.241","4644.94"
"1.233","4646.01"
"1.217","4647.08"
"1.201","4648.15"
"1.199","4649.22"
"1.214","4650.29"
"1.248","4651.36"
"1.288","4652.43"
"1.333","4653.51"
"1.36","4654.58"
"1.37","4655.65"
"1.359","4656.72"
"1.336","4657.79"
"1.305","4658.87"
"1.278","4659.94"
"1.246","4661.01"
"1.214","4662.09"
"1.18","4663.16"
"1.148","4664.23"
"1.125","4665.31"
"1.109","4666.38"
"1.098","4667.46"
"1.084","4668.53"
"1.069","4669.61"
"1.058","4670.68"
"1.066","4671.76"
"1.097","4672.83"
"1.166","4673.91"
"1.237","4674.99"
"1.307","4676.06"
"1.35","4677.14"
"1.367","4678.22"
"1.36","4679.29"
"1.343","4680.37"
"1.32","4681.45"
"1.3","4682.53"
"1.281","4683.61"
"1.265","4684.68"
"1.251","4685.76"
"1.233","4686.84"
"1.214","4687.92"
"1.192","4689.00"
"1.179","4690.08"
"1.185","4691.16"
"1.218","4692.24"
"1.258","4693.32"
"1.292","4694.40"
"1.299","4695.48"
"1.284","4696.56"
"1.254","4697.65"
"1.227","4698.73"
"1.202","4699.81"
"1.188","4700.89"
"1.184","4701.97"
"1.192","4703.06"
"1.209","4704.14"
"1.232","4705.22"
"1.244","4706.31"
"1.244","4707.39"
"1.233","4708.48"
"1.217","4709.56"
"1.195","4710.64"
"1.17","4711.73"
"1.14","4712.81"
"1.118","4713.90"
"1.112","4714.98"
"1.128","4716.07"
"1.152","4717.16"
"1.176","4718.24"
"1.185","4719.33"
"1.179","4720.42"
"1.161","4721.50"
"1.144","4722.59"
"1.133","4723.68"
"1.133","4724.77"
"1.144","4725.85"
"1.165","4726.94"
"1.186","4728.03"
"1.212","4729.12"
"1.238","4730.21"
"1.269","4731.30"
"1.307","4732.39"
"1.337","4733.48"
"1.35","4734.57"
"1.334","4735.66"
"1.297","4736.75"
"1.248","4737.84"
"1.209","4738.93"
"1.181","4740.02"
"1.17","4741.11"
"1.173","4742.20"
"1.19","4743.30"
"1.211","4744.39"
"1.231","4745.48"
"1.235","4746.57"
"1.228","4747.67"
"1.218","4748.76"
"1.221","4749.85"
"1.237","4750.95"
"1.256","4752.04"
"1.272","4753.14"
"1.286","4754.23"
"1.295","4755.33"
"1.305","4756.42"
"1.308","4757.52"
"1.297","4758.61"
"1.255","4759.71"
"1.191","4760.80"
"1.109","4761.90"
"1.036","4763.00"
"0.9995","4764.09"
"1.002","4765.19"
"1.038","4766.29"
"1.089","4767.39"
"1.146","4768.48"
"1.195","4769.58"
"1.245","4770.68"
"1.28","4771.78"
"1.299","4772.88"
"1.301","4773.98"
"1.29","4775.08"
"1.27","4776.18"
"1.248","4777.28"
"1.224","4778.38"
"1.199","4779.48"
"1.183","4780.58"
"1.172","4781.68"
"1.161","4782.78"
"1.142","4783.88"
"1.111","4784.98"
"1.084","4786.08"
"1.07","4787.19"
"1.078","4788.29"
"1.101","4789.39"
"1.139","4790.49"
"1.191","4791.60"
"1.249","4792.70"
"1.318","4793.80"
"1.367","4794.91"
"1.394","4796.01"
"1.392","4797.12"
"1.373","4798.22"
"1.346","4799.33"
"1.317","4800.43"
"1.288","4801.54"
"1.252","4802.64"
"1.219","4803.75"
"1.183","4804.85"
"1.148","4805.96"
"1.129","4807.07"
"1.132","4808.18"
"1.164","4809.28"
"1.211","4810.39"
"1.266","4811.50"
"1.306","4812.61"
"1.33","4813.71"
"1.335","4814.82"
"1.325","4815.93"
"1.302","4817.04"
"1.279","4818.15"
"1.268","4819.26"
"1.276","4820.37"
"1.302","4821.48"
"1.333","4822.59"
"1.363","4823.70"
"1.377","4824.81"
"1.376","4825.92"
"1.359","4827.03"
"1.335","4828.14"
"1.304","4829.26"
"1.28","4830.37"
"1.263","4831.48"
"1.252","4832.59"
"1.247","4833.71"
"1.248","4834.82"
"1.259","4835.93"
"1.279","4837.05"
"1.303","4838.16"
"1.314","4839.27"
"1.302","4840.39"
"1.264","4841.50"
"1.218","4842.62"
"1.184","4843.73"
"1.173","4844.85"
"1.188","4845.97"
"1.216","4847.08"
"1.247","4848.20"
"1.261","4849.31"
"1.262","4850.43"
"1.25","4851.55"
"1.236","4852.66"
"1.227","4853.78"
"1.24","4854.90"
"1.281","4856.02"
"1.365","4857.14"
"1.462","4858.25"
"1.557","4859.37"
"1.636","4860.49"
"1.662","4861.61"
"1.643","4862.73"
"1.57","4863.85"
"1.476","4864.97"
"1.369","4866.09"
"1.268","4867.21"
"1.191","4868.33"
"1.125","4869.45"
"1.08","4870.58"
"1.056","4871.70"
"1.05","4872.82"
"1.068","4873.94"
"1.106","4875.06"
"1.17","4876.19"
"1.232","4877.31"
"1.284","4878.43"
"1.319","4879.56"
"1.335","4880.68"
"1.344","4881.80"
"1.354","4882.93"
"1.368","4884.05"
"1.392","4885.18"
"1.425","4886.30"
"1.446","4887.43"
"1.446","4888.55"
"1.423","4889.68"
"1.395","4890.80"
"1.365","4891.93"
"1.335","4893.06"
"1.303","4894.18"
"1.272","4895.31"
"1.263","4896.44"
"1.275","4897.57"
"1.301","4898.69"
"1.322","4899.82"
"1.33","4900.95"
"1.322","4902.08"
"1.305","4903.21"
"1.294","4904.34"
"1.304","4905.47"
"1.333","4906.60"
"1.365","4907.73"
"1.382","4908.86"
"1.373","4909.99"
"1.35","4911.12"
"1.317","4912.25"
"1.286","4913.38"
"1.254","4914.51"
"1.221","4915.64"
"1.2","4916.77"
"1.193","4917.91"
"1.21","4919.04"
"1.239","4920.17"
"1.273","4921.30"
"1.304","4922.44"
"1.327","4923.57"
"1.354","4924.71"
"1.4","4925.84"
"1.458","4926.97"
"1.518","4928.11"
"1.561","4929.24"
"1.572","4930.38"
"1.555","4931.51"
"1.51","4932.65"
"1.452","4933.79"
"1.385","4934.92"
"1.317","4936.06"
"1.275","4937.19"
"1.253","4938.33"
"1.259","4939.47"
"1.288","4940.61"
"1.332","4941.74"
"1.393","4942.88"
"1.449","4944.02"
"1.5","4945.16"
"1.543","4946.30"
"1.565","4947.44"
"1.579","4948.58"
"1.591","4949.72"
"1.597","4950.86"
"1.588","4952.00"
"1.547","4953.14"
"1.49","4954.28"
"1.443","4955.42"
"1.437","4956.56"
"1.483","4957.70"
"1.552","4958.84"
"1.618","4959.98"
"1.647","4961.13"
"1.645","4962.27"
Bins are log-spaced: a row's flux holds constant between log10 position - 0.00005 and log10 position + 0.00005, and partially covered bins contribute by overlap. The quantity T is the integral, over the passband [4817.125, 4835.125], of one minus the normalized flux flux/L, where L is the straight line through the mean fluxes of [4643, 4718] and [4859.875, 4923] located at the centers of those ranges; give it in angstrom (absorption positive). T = -0.3 angstrom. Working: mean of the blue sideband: 1.22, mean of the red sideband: 1.31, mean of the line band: 1.3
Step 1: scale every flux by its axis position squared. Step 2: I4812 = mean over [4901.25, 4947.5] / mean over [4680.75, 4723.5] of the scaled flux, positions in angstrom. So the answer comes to 1.2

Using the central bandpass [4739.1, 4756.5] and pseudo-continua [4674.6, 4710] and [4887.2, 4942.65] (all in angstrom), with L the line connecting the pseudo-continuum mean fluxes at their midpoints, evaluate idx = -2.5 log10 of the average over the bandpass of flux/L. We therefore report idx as 0.04 mag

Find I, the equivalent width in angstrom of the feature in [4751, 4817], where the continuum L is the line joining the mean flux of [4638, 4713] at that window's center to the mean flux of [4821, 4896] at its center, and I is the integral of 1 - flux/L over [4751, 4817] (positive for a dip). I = 2.9 angstrom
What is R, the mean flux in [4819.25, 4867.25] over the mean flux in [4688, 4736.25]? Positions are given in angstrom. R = 1.10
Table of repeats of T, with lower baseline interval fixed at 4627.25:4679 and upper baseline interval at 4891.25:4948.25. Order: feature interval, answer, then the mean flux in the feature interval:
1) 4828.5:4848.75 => 0.9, 1.25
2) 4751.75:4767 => 1.0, 1.19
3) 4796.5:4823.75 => 0.5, 1.27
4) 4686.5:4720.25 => 1.0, 1.2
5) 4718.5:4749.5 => 1.0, 1.22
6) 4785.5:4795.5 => 0.8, 1.18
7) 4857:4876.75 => 0.0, 1.32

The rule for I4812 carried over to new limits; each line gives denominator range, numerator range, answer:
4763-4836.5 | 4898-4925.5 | 1.10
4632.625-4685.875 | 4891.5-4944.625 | 1.21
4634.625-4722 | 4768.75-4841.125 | 1.09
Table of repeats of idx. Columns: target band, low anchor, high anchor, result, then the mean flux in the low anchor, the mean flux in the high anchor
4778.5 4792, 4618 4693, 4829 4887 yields 0.12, 1.23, 1.29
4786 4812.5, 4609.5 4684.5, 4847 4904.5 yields 0.05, 1.23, 1.32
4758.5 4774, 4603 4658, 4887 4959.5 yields 0.13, 1.23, 1.38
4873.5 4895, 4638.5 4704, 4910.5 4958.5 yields 0.04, 1.23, 1.4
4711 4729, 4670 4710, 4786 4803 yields 0.08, 1.24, 1.25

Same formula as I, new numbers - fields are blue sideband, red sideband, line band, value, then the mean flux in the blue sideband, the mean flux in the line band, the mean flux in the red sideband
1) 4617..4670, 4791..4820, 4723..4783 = 2.0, 1.22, 1.21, 1.27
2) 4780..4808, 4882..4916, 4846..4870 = -1.2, 1.22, 1.36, 1.34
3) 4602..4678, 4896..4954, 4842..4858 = 1.1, 1.22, 1.24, 1.38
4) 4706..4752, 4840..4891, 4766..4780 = 0.2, 1.21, 1.22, 1.31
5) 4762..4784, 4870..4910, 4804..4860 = -1.8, 1.18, 1.28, 1.3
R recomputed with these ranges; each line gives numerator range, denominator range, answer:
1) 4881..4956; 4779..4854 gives 1.10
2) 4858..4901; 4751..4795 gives 1.12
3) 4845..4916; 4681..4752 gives 1.08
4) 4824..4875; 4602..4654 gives 1.06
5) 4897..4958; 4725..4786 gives 1.14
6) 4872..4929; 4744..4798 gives 1.08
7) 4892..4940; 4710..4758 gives 1.10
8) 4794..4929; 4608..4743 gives 1.07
